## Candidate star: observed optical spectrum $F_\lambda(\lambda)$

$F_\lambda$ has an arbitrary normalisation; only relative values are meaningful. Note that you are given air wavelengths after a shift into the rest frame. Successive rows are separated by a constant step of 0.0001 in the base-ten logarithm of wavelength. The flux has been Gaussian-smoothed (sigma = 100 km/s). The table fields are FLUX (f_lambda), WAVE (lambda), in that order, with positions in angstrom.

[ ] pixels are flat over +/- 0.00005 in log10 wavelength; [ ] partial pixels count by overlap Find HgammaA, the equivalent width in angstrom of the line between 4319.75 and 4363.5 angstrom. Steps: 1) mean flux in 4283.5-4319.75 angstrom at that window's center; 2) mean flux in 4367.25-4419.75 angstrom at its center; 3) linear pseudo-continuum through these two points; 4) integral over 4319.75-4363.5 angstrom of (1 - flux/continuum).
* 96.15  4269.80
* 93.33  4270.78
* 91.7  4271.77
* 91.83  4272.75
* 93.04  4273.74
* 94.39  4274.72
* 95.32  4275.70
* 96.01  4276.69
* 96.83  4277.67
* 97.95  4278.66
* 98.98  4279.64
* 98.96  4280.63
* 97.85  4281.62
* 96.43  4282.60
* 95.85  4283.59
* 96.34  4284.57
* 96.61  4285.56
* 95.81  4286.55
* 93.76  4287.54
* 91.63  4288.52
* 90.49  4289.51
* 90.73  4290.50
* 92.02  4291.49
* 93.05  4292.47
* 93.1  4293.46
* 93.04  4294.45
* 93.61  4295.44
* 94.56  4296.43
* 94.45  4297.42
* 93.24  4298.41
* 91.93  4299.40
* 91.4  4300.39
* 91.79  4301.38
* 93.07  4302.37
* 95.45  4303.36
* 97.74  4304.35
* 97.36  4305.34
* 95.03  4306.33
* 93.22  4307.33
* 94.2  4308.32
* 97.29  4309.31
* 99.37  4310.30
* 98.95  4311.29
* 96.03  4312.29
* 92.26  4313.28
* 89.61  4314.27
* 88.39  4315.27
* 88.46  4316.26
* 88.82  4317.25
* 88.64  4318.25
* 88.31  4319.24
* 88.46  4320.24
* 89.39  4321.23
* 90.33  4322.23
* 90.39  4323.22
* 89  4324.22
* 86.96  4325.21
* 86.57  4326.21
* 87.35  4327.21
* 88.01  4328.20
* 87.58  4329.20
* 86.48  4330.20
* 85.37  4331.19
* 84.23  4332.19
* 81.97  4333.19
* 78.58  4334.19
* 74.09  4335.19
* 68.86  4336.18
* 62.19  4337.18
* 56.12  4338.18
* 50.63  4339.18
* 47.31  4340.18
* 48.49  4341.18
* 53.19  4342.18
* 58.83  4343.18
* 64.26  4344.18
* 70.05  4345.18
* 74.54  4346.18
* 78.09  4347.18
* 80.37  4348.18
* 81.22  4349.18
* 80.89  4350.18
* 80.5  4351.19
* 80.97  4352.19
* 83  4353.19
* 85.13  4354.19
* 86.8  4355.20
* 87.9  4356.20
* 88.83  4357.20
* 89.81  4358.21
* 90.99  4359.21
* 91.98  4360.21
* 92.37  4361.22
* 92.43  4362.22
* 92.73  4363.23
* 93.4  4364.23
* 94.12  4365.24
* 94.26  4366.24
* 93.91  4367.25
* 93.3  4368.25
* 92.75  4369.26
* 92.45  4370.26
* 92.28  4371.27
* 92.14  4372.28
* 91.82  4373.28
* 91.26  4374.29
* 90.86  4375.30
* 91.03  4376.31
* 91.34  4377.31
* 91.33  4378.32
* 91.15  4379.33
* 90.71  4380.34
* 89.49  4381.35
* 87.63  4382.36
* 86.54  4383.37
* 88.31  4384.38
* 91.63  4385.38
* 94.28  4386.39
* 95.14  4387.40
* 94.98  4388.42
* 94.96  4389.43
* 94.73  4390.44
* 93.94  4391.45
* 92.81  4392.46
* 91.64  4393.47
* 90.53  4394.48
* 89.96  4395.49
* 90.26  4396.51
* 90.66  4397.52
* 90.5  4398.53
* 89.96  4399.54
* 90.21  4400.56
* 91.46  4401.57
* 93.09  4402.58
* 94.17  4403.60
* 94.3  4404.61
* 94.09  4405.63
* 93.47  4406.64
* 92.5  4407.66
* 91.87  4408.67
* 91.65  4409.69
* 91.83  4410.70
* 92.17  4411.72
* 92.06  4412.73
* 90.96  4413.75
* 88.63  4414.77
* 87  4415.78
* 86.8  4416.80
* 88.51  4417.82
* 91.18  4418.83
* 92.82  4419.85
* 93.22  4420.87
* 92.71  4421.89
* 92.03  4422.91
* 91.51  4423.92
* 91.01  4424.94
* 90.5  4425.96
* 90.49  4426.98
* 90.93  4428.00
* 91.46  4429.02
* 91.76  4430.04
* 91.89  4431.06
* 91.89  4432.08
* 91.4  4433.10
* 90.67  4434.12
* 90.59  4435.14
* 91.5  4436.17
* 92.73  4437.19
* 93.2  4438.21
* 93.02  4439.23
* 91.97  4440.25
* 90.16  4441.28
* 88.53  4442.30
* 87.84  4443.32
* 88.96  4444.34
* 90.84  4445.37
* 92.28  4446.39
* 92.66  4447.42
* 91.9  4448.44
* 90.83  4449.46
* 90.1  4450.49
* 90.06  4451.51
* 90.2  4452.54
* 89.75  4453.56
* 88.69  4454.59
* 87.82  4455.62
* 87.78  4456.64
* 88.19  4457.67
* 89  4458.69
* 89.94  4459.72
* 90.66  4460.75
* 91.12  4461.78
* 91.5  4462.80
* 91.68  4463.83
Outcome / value 6.3 angstrom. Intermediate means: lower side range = 93.4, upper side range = 91.5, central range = 79.3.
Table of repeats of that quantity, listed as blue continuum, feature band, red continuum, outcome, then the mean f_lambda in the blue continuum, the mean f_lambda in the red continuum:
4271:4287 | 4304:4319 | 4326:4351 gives -1.9 angstrom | 95.8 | 72.5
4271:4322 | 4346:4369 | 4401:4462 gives 1.2 angstrom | 93.7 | 91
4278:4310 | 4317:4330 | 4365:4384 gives 0.7 angstrom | 94.6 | 91.4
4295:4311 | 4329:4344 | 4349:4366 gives 3.8 angstrom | 94.7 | 88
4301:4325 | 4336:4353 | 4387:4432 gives 4.6 angstrom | 92.5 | 91.7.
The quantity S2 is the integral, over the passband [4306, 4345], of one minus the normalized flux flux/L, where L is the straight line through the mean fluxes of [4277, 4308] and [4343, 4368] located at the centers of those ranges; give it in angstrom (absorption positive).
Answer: 3.6 angstrom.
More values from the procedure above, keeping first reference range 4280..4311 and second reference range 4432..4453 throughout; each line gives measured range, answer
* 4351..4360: 0.6 angstrom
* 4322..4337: 1.6 angstrom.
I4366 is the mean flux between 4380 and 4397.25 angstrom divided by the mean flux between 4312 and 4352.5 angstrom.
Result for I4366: 1.2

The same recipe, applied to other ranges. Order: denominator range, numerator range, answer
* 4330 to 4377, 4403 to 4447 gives 1.12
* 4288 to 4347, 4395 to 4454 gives 1.08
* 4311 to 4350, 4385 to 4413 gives 1.17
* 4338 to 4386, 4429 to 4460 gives 1.08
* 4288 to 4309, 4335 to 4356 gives 0.75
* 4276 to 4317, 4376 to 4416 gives 0.97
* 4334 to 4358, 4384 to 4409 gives 1.29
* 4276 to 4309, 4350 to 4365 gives 0.93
